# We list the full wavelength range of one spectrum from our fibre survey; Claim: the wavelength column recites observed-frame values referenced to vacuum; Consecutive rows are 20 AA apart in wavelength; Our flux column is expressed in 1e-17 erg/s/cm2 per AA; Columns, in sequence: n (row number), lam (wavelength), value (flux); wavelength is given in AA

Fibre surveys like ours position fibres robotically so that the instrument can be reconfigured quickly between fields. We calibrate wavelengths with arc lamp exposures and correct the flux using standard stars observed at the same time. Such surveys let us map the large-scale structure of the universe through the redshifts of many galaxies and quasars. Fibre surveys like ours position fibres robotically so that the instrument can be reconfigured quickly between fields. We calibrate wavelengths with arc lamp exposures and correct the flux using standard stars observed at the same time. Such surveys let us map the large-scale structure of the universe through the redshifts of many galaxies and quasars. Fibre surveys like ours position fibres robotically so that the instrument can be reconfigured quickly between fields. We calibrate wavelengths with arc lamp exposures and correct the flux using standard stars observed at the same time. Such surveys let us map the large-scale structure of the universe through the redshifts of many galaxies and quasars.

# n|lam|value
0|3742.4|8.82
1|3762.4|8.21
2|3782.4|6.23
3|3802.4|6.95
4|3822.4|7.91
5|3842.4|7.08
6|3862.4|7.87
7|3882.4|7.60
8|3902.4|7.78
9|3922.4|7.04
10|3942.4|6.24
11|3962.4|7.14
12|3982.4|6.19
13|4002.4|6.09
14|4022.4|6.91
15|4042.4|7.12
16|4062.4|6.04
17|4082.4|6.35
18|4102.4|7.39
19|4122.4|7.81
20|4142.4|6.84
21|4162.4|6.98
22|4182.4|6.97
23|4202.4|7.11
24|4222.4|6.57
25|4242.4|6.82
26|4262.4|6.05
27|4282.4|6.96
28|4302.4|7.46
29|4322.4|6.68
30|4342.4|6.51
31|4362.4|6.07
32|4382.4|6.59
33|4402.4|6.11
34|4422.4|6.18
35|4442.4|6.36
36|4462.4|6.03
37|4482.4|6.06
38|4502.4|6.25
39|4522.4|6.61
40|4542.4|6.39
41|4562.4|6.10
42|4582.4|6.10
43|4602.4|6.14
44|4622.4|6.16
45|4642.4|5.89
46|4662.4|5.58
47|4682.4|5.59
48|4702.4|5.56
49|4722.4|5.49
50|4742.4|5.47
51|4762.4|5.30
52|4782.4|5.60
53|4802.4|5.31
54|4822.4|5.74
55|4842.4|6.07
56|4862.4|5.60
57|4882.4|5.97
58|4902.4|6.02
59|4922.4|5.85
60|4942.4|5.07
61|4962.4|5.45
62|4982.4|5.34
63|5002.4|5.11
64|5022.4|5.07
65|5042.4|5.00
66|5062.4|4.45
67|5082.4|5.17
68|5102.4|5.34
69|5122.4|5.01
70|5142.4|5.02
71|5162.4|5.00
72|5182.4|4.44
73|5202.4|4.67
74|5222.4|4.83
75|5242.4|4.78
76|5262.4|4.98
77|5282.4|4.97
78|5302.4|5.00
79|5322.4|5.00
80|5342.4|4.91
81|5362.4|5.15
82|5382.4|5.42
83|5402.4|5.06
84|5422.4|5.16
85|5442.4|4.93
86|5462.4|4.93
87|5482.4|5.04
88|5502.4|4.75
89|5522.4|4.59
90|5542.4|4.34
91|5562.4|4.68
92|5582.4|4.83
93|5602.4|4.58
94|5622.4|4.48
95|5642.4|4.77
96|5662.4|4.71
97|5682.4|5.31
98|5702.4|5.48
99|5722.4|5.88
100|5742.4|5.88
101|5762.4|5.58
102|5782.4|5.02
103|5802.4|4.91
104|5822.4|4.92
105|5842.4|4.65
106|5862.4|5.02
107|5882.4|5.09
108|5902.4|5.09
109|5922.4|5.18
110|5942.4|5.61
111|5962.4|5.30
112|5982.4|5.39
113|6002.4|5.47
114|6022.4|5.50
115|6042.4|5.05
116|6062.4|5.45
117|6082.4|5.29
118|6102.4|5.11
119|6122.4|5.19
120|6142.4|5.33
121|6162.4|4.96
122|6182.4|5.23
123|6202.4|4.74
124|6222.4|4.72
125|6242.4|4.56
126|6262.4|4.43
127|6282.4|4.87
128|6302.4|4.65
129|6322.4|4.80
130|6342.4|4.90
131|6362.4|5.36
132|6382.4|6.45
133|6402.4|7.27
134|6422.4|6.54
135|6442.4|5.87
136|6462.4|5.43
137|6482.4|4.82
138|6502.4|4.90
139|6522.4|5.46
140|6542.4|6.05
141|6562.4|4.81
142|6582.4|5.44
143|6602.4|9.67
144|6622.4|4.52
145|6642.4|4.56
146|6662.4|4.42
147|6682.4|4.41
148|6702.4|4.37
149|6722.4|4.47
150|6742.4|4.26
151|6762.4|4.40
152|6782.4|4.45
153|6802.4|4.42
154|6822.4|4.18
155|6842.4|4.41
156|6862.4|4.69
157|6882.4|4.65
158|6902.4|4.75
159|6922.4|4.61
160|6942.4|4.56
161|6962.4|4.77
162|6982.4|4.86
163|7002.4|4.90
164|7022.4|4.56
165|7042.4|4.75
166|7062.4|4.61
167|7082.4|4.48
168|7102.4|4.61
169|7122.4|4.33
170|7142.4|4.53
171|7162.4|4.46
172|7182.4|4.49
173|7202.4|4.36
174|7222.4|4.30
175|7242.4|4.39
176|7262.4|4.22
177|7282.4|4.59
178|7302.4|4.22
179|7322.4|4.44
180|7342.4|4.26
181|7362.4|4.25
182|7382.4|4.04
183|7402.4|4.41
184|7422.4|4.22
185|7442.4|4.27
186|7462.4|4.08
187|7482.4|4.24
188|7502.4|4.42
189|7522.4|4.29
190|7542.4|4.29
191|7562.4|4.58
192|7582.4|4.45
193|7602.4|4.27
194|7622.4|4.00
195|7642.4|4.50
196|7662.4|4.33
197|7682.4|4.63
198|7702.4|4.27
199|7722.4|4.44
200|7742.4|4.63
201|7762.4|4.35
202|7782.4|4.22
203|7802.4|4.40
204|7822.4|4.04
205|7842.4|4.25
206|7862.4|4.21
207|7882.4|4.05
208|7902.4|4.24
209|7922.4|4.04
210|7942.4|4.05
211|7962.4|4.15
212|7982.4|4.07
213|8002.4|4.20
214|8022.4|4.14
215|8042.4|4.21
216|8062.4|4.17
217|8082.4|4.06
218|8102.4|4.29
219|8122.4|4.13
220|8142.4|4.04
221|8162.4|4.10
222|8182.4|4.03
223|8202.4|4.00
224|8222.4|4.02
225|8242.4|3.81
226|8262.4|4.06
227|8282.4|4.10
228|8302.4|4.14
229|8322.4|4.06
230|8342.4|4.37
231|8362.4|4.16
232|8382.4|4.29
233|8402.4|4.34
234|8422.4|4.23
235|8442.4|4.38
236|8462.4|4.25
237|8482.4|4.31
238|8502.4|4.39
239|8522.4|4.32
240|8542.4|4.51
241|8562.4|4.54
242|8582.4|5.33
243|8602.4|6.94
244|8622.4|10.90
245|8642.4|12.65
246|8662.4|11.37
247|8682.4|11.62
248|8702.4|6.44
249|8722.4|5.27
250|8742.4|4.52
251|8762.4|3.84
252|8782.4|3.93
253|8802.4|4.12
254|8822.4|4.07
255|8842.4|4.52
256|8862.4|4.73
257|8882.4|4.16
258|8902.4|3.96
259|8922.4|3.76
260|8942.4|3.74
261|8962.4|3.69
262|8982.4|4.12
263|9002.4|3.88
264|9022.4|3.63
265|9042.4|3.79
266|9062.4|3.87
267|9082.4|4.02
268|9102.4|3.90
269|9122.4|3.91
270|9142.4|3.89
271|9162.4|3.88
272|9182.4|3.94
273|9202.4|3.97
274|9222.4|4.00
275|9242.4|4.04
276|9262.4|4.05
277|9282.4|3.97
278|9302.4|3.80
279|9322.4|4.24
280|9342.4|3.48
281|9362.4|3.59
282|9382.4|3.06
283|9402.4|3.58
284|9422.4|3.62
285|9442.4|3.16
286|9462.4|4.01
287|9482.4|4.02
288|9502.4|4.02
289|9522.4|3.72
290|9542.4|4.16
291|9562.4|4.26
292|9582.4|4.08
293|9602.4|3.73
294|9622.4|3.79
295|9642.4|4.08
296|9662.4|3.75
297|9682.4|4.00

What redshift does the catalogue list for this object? 0.317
